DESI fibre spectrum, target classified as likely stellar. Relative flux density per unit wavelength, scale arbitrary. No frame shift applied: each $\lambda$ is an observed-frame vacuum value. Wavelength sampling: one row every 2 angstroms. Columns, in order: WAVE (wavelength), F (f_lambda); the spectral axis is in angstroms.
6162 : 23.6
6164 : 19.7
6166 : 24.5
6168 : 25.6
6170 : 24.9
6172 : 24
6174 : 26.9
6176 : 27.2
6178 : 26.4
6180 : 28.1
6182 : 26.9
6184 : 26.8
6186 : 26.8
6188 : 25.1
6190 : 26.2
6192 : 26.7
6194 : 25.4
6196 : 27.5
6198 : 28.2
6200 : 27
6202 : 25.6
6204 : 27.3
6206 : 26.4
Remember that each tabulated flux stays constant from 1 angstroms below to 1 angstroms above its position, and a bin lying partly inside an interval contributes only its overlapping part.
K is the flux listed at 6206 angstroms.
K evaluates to 26.4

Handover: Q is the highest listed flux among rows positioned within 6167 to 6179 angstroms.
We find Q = 27.2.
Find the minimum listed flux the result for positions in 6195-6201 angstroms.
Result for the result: 27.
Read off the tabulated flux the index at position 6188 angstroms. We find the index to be 25.1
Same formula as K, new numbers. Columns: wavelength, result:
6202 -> 25.6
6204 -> 27.3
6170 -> 24.9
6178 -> 26.4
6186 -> 26.8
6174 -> 26.9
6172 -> 24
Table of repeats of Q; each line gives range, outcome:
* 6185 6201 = 28.2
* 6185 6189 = 26.8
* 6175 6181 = 28.1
